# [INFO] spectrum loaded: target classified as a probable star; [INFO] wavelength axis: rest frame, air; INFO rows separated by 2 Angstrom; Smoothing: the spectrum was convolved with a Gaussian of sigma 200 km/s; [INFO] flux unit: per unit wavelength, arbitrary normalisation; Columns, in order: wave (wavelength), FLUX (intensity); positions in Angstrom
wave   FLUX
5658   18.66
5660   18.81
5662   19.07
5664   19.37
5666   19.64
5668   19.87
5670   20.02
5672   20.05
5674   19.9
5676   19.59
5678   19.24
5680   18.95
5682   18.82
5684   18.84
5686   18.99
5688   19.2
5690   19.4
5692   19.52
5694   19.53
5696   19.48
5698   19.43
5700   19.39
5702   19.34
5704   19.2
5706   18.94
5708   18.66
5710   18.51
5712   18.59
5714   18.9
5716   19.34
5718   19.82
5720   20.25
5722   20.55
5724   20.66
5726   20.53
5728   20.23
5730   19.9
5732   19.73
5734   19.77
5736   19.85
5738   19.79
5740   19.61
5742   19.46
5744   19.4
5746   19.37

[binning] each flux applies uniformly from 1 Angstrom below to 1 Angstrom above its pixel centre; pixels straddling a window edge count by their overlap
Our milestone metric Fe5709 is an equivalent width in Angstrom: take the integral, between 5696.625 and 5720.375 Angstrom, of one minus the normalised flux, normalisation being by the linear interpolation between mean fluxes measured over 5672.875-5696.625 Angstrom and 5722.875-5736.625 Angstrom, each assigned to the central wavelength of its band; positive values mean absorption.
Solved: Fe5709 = 0.7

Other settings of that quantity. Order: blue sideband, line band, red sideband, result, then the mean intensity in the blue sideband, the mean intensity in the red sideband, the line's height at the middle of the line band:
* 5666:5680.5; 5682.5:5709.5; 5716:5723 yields 0.9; 19.7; 20.1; 19.9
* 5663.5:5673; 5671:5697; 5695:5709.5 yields 0.2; 19.8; 19.2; 19.5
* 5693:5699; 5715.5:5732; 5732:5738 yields -0.4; 19.5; 19.8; 19.7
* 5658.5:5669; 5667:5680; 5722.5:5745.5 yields -0.2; 19.3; 19.9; 19.4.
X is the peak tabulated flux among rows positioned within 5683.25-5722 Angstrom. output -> 20.55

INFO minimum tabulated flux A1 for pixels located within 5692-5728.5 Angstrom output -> 18.51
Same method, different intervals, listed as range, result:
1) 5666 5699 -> 18.82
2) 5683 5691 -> 18.84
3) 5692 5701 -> 19.39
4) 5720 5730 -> 19.9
